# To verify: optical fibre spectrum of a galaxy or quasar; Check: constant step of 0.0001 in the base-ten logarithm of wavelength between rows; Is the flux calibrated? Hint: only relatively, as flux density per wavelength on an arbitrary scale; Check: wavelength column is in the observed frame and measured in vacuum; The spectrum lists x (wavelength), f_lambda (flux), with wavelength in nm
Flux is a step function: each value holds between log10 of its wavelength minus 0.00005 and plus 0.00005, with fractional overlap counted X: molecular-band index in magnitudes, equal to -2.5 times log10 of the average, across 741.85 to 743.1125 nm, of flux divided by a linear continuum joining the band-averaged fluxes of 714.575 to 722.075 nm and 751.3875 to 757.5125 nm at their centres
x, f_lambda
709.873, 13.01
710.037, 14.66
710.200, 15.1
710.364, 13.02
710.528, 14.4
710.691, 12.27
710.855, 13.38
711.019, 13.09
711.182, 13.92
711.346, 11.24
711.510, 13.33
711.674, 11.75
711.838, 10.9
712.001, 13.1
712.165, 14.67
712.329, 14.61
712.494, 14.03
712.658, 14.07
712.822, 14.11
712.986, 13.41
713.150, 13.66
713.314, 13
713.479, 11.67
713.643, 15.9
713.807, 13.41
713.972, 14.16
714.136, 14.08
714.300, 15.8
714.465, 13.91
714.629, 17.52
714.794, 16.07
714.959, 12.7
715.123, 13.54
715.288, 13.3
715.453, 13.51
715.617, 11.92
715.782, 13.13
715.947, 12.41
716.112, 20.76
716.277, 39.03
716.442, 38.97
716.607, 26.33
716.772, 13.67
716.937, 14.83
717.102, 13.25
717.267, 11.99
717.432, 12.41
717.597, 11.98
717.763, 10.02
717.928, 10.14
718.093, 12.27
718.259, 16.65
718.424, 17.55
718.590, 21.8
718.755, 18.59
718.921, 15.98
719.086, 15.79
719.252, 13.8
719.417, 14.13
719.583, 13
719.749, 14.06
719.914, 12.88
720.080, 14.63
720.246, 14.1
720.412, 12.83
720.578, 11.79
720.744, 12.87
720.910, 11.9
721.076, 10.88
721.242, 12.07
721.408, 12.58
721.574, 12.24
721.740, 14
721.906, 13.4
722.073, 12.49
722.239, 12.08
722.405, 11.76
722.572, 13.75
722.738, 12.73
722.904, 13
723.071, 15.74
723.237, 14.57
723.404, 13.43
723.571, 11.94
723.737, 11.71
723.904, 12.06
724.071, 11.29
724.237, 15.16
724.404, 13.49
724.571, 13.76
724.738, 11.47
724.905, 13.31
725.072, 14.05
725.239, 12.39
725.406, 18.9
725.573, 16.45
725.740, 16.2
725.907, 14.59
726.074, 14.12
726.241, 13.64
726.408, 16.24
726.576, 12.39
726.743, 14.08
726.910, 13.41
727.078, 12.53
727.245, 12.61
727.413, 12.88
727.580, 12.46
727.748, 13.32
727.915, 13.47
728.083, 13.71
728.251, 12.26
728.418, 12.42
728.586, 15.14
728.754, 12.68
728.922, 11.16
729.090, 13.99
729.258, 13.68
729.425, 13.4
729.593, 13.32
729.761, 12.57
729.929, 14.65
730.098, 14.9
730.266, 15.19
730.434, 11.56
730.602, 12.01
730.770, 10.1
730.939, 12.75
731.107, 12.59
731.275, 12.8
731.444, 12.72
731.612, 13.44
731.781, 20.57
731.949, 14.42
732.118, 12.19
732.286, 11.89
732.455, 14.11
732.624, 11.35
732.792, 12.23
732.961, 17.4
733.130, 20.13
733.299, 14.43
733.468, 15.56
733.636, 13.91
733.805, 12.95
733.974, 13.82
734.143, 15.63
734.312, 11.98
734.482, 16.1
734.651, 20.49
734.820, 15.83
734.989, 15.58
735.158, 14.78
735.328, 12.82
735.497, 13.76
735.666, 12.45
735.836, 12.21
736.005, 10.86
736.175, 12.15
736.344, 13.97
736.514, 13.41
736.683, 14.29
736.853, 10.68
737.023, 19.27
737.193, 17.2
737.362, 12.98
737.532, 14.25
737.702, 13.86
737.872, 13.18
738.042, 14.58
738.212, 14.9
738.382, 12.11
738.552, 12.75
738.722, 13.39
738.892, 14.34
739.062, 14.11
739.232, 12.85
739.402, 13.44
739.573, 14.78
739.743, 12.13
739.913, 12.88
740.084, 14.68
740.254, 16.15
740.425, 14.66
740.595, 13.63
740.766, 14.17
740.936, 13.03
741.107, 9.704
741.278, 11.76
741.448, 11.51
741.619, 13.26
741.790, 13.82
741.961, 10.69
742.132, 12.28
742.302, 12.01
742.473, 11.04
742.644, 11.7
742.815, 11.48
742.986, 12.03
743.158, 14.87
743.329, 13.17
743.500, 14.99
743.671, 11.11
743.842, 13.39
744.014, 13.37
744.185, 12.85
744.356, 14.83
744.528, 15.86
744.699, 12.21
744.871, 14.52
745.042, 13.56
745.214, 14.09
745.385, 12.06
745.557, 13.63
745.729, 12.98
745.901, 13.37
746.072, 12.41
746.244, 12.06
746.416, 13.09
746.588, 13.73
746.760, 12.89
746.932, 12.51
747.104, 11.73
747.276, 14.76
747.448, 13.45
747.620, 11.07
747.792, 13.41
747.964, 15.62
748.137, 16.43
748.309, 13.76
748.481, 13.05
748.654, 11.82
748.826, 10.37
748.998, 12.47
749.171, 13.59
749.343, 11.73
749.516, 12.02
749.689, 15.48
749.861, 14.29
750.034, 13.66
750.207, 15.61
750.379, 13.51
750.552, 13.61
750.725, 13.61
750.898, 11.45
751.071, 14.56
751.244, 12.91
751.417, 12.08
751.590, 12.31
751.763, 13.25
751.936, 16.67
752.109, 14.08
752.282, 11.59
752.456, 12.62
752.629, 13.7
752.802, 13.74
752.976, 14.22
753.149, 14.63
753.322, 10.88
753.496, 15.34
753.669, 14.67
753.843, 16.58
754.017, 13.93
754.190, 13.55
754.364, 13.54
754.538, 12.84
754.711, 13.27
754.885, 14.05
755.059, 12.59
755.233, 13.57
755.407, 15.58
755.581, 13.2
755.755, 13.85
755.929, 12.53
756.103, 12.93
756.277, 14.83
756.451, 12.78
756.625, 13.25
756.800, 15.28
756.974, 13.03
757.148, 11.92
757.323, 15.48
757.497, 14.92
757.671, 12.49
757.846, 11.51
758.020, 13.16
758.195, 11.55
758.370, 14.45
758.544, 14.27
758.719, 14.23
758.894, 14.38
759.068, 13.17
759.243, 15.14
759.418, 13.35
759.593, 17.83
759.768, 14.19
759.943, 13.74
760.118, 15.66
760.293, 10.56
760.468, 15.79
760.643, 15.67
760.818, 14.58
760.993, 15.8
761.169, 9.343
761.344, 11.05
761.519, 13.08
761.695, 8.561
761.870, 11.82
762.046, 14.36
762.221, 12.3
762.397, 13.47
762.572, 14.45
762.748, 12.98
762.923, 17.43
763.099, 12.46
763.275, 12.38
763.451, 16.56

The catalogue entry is 0.21 mag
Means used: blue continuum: 15.2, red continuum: 13.7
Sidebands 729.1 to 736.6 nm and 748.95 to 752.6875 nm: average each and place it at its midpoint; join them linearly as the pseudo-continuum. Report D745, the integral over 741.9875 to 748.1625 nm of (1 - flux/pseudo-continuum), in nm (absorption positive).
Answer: 0.20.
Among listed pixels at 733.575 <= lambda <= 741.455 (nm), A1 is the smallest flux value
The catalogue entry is 9.704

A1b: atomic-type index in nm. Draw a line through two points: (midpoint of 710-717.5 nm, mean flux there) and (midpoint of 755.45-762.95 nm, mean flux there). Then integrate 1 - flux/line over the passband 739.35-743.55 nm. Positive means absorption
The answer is 0.37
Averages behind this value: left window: 15.1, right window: 13.6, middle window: 12.9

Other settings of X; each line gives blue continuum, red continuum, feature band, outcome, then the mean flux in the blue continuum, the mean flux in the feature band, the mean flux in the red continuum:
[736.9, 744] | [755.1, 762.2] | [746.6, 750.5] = 0.01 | 13.4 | 13.3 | 13.6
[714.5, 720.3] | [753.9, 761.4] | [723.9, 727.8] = 0.13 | 16.1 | 13.8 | 13.7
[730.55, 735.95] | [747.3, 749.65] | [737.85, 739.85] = 0.02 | 14.2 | 13.6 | 13.1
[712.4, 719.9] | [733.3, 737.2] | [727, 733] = 0.11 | 15.6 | 13.3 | 14.3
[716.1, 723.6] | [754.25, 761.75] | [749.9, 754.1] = 0.01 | 15.1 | 13.7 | 13.6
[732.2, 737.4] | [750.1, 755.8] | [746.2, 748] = 0.07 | 14.3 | 13.1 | 13.7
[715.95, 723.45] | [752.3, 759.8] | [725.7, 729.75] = 0.11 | 15.1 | 13.4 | 13.8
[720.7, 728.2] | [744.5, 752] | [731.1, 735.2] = -0.11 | 13.4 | 14.7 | 13.3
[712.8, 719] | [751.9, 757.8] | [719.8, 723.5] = 0.20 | 15.9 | 13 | 13.7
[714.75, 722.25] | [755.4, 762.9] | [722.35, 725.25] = 0.14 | 15.1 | 13.1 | 13.6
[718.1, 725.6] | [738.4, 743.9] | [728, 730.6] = 0.01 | 13.8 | 13.3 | 13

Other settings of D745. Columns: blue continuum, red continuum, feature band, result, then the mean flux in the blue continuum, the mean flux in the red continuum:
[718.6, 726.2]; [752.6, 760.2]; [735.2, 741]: 0.02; 13.7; 13.9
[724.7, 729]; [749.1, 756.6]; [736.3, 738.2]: -0.10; 13.7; 13.6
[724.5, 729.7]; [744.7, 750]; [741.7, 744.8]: 0.09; 13.7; 13.2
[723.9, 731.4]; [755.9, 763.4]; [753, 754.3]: -0.06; 13.5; 13.6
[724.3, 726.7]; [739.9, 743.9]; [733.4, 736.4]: -0.15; 14.4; 12.8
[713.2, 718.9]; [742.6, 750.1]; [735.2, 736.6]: 0.14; 16.1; 13.2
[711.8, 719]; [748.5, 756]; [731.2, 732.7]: 0.09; 15.6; 13.5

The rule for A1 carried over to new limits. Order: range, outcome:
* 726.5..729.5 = 11.16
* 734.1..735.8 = 11.98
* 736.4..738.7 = 10.68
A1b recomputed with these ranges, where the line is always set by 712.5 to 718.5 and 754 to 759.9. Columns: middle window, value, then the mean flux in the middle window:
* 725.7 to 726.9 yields 0.06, 14.3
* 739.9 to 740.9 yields 0.00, 14.4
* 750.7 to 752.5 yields 0.10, 13.2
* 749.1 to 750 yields 0.04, 13.4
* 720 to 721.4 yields 0.25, 12.6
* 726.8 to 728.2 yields 0.18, 13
